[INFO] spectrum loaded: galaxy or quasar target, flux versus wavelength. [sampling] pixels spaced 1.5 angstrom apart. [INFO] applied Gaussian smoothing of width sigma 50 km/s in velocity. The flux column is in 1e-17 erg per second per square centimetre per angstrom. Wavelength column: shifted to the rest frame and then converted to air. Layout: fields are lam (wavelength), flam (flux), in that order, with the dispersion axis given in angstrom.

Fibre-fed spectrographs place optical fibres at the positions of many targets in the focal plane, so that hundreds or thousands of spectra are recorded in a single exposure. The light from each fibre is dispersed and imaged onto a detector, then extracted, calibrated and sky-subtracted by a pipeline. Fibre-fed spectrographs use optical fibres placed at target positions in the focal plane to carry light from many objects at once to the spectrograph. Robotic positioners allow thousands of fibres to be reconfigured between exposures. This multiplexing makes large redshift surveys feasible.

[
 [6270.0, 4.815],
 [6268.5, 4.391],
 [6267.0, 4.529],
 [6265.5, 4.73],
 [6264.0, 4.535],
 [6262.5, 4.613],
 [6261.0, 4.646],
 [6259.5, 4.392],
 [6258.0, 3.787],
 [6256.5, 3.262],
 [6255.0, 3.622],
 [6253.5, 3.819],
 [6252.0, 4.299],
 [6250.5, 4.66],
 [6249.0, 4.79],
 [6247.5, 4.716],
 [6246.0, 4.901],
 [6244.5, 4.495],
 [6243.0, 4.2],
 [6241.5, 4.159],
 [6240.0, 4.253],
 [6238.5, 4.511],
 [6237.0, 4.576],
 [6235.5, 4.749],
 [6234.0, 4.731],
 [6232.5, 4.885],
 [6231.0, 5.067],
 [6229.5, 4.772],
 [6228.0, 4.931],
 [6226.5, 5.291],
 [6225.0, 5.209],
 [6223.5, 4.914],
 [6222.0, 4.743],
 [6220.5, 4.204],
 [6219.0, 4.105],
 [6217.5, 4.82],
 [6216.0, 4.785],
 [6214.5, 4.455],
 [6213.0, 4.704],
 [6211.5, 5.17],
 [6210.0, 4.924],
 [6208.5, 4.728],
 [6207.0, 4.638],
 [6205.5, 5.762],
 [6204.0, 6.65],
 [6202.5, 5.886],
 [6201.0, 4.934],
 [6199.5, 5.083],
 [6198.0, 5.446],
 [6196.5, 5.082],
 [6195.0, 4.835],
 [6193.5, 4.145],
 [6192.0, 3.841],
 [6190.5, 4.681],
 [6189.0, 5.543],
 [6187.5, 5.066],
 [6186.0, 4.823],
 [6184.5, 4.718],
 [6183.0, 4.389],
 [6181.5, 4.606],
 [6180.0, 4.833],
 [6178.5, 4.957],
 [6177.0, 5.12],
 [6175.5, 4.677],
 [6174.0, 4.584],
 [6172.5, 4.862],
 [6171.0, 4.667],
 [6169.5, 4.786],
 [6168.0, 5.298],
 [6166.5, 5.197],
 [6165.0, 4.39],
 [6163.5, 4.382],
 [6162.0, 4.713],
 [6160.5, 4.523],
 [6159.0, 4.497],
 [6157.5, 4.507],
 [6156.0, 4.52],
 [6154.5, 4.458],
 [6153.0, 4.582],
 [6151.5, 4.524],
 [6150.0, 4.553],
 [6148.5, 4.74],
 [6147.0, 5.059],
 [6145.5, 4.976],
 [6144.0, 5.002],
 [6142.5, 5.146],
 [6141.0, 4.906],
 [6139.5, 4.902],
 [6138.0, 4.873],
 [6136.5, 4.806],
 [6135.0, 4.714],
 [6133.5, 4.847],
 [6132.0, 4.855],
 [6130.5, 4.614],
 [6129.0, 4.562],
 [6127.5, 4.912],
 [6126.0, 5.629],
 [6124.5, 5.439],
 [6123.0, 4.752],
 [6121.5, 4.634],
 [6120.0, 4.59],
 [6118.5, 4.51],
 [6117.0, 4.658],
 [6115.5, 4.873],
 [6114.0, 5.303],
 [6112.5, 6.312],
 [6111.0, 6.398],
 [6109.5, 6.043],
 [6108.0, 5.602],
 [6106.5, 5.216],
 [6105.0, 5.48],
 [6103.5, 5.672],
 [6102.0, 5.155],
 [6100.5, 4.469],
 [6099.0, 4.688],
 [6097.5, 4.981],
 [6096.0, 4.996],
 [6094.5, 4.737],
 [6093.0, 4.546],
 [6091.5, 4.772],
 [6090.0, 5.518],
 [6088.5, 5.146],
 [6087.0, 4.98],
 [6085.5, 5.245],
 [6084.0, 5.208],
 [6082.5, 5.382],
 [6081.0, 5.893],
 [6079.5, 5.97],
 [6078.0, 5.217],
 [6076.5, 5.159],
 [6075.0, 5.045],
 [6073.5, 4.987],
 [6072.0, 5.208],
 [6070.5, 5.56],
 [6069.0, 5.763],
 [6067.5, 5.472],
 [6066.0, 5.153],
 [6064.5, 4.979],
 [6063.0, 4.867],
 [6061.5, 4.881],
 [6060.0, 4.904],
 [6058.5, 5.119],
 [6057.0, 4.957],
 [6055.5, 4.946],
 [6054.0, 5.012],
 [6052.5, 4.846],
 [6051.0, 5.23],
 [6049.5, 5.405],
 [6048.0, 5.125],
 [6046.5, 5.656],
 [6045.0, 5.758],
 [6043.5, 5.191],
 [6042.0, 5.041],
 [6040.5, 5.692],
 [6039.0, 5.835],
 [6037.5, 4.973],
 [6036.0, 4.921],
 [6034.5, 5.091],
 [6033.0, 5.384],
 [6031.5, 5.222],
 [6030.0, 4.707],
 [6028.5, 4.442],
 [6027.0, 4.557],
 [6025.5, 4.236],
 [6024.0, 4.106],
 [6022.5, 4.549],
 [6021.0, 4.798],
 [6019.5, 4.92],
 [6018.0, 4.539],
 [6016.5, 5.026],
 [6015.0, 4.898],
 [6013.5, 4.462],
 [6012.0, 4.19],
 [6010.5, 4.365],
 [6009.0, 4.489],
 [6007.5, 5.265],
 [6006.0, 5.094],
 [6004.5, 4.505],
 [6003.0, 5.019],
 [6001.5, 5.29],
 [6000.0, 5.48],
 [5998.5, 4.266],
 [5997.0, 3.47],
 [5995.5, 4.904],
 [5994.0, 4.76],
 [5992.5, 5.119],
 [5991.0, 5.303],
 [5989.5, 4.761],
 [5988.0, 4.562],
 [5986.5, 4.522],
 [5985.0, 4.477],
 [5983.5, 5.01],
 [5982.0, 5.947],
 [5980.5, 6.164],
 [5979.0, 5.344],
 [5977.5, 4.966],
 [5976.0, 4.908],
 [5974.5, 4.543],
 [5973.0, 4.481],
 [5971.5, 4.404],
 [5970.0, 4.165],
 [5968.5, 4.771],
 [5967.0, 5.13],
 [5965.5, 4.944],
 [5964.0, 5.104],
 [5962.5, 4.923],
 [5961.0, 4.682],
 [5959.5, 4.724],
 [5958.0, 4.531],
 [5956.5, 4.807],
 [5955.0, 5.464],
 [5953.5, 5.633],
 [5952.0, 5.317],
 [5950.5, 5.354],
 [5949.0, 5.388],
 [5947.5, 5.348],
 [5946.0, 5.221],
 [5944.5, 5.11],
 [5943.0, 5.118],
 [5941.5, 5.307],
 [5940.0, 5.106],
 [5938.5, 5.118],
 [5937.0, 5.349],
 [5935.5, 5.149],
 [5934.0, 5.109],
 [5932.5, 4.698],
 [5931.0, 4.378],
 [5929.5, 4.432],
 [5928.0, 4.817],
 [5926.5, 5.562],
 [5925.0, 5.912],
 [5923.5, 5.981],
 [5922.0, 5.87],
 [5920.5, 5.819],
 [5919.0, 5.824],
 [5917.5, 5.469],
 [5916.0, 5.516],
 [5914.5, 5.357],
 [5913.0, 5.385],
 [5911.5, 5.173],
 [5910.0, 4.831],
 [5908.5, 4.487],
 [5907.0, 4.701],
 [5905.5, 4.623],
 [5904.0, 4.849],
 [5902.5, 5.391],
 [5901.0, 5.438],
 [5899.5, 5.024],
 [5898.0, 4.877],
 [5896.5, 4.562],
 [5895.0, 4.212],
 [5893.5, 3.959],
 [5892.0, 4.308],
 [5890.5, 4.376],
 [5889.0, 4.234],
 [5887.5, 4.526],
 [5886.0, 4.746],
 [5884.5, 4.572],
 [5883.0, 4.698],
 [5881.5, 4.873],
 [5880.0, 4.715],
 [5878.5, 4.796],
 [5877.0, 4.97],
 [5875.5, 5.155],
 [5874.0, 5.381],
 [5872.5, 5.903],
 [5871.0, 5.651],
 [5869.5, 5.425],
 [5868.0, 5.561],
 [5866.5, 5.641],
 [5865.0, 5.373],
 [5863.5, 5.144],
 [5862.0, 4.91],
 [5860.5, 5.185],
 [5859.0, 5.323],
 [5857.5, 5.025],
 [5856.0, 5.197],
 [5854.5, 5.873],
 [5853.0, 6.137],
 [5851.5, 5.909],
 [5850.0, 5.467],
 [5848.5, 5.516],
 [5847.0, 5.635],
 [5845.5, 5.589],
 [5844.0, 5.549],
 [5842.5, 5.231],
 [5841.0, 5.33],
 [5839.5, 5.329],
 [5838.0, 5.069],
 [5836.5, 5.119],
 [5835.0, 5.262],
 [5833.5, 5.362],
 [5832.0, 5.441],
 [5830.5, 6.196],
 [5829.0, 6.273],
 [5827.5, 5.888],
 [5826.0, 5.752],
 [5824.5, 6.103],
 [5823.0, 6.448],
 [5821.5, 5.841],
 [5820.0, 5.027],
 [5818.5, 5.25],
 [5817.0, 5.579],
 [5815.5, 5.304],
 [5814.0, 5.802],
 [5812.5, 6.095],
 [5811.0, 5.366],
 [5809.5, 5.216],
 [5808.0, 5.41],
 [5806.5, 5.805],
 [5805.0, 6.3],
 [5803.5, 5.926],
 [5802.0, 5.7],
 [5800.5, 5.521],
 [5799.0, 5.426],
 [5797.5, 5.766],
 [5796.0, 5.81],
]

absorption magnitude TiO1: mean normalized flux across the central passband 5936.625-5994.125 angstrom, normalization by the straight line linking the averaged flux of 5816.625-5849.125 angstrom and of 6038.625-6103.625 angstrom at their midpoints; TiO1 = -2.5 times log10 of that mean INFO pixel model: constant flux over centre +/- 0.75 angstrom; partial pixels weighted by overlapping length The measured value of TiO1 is 0.070 mag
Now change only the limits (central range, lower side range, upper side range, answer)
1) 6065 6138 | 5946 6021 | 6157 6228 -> -0.06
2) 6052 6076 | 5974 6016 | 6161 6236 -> -0.05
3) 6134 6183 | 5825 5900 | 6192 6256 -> 0.02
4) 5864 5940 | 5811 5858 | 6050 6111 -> 0.09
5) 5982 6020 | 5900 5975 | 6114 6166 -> 0.05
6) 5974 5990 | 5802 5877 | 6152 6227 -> 0.05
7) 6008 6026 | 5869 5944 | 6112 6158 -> 0.09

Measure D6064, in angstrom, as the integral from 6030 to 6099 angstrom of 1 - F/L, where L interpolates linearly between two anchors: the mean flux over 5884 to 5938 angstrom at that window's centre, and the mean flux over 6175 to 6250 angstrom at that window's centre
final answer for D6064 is -3.9 angstrom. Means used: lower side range 4.99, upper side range 4.83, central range 5.19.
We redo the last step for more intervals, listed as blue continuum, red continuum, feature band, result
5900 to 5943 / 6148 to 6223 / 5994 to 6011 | 1.1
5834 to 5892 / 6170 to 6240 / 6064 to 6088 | -1.6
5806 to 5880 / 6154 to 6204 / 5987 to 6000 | 1.3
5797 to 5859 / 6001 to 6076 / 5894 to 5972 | 3.2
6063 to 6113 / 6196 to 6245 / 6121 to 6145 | 1.1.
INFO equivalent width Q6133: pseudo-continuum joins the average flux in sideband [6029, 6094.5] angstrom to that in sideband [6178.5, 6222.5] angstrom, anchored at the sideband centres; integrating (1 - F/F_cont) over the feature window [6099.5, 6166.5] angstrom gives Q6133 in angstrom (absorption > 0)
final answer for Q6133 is 1.33 angstrom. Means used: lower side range 5.2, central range 4.94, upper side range 4.88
